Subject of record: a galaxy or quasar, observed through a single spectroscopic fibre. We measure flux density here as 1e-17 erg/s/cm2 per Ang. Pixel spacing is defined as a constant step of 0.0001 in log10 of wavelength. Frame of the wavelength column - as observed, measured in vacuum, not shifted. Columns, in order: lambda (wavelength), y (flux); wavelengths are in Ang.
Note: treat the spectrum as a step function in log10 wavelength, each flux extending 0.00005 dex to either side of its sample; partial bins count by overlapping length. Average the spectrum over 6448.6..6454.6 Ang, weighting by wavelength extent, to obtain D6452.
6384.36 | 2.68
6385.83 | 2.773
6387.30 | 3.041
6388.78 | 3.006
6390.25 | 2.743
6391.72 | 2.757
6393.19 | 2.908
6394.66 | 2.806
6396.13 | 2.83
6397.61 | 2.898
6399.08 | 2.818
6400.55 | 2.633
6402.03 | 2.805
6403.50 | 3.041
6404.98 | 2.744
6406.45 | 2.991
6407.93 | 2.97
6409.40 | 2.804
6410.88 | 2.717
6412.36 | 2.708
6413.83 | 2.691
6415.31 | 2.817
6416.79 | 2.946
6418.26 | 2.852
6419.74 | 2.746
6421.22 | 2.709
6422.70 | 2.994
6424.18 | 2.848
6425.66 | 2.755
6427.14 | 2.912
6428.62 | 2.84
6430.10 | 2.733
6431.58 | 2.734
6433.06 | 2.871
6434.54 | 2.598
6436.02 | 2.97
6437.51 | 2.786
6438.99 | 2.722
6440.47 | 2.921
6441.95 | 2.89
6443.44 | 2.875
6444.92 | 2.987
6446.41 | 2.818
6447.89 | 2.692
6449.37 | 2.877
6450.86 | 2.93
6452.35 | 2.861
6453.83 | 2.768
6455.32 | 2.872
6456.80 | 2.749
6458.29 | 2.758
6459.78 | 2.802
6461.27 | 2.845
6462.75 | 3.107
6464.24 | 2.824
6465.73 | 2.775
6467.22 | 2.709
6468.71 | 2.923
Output 2.86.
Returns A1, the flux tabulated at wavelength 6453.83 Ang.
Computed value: 2.768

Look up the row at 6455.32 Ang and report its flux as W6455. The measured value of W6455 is 2.872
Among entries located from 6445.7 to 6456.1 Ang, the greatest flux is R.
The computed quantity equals 2.93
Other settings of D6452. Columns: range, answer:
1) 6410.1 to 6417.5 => 2.77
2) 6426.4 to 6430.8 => 2.83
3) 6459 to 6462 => 2.82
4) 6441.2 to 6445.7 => 2.91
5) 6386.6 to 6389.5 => 3.01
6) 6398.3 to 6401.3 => 2.73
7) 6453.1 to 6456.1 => 2.82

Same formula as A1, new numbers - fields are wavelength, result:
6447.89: 2.692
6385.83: 2.773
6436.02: 2.97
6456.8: 2.749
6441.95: 2.89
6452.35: 2.861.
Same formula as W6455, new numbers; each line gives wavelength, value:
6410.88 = 2.717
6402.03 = 2.805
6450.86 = 2.93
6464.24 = 2.824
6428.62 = 2.84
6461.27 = 2.845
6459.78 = 2.802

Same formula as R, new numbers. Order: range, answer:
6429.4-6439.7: 2.97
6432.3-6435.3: 2.871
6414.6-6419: 2.946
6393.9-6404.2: 3.041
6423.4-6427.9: 2.912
